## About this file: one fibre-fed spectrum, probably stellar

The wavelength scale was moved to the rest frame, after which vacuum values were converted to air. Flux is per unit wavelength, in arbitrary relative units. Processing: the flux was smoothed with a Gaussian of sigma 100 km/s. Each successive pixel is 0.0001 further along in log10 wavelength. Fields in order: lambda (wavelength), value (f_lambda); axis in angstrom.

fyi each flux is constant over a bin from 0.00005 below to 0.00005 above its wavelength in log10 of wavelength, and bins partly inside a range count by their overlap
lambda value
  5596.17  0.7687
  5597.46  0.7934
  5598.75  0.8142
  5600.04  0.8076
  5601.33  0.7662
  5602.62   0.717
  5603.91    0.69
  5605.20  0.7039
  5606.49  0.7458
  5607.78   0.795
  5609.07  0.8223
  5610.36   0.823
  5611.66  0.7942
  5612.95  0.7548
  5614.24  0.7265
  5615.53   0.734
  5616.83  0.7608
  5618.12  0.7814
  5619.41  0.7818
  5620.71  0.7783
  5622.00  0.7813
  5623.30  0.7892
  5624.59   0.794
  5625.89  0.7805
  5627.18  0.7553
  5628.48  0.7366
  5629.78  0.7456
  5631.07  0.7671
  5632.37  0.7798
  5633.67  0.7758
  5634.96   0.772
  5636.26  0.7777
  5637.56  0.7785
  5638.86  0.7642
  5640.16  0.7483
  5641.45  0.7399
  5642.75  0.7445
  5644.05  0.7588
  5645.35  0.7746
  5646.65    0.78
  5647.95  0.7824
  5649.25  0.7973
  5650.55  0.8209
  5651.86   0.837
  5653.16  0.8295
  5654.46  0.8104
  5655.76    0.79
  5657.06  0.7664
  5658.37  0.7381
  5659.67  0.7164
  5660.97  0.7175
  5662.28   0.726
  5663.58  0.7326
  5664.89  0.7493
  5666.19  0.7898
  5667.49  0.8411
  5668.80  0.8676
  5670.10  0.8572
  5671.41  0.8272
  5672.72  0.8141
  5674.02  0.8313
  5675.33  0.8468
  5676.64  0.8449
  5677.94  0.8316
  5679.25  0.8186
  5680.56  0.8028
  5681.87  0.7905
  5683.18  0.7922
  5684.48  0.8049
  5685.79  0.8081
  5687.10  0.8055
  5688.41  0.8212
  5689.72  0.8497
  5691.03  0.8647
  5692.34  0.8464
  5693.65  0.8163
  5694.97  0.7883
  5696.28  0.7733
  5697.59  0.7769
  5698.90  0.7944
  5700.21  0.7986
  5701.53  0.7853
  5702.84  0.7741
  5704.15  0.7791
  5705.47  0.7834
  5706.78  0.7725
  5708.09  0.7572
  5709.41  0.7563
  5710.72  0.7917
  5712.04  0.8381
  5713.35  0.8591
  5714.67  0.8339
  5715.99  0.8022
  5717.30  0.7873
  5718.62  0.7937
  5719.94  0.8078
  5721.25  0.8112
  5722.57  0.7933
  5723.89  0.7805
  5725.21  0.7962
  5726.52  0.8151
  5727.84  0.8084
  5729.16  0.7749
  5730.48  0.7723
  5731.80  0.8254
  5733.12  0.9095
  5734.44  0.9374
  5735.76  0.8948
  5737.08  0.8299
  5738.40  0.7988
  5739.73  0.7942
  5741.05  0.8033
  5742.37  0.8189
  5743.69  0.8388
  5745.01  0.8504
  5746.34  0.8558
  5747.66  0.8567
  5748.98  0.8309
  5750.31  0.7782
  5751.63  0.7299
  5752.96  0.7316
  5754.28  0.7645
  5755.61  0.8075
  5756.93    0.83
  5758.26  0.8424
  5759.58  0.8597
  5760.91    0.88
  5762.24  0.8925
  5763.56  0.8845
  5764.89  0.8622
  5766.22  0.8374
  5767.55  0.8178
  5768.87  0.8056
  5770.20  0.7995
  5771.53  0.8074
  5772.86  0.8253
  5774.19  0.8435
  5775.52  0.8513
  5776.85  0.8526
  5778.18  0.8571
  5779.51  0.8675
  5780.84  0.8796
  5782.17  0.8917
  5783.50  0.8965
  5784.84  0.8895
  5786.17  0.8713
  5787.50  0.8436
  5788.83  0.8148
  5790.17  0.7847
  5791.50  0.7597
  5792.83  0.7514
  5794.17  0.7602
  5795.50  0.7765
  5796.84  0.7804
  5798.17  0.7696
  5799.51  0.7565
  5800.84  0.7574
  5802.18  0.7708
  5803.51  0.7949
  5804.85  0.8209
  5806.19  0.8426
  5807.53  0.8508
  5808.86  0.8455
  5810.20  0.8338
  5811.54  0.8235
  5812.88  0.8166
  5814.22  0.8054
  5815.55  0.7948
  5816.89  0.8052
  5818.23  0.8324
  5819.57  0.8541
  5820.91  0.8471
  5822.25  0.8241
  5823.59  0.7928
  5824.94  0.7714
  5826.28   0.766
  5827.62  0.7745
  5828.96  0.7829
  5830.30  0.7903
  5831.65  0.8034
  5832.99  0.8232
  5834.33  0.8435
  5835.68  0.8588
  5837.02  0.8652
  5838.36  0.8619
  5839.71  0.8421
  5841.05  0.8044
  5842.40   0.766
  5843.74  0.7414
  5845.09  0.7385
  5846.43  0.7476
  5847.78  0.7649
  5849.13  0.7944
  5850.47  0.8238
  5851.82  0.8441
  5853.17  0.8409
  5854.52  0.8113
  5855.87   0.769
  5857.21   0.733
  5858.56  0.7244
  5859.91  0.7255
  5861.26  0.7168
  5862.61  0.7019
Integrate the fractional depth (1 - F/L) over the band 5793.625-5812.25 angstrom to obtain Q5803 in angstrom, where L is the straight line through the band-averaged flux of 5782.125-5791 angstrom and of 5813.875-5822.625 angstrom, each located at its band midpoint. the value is 0.9 angstrom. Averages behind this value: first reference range 0.851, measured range 0.799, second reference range 0.825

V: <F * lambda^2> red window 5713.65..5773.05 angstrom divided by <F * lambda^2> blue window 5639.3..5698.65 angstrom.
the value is 1.06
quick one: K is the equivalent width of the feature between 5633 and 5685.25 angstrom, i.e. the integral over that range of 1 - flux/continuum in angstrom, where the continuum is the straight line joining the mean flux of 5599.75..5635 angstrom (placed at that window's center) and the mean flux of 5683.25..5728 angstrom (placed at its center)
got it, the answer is -0.4 angstrom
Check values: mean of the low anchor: 0.766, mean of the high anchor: 0.802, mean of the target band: 0.79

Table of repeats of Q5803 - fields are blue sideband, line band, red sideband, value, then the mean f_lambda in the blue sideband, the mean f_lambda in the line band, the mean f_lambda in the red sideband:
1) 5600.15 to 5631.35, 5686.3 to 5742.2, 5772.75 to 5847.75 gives -1.43 angstrom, 0.764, 0.81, 0.814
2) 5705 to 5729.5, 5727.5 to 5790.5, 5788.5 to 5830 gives -2.94 angstrom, 0.799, 0.836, 0.799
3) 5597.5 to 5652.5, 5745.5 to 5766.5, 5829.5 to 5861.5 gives -1.15 angstrom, 0.771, 0.828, 0.794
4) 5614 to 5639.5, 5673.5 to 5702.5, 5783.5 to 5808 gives -1.20 angstrom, 0.769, 0.813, 0.802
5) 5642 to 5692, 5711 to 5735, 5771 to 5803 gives -0.28 angstrom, 0.8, 0.818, 0.819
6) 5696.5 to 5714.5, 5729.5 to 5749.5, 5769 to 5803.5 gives -0.95 angstrom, 0.791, 0.84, 0.818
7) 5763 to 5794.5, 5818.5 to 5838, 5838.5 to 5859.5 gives -0.38 angstrom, 0.836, 0.815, 0.784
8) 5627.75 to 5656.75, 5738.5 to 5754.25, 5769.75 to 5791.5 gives 0.44 angstrom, 0.778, 0.806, 0.846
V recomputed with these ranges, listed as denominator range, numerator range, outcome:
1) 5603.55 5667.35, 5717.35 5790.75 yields 1.13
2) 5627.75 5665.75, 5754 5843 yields 1.13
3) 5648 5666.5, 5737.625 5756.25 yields 1.07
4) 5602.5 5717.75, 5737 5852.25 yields 1.09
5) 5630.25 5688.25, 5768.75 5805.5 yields 1.08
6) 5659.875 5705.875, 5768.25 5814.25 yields 1.06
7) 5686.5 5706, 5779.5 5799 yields 1.05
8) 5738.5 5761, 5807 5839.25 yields 1.03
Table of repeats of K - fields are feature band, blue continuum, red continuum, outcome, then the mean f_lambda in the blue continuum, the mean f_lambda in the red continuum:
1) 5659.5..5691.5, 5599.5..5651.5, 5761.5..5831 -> -1.0 angstrom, 0.768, 0.82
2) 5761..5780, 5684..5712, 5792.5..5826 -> -1.0 angstrom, 0.798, 0.803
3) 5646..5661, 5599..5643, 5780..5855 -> -0.2 angstrom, 0.766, 0.811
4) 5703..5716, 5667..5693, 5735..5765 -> 0.5 angstrom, 0.828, 0.827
